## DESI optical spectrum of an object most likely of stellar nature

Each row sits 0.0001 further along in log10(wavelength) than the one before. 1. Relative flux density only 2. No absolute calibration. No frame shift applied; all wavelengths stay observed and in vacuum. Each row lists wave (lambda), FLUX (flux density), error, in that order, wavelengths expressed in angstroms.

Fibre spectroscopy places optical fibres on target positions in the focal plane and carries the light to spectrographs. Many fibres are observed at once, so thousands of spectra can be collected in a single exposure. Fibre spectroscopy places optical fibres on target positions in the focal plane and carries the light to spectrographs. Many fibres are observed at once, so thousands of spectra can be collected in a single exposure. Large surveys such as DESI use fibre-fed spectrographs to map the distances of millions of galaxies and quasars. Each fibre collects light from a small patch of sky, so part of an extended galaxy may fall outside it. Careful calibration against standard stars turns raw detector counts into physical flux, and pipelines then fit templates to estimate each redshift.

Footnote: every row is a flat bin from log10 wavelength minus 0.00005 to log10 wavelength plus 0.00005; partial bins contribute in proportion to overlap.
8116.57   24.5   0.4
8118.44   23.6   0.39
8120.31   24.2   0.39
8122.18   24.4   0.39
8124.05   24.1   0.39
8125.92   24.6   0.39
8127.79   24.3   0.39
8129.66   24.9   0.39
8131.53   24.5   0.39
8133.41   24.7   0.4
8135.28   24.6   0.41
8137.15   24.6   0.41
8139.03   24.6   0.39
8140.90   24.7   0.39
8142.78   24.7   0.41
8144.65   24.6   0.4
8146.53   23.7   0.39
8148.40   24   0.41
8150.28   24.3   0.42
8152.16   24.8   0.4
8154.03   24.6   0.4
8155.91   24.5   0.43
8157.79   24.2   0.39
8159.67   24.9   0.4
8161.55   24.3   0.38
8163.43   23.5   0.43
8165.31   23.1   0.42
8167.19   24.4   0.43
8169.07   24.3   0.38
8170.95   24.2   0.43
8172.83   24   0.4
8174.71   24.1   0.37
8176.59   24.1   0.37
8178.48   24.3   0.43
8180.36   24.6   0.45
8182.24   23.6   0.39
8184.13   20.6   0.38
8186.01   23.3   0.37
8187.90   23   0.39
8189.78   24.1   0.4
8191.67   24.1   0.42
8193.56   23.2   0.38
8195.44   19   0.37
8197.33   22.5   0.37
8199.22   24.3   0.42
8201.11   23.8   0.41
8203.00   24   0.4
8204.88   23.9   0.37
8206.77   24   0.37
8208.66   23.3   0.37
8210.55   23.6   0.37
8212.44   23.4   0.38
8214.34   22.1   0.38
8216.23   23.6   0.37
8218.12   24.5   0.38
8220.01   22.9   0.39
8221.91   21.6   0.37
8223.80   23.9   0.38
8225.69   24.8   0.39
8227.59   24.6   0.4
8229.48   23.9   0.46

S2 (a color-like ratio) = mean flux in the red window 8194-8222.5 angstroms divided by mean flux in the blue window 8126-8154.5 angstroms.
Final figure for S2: 0.94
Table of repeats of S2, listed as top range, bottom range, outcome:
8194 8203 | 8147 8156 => 0.93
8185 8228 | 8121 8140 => 0.95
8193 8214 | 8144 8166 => 0.96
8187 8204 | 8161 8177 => 0.96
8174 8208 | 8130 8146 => 0.95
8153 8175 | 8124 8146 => 0.98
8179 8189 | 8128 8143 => 0.94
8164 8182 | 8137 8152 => 0.99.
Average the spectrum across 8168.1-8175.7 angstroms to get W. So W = 24.2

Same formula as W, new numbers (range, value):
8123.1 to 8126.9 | 24.4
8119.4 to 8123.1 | 24.3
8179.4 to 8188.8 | 23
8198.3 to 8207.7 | 24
